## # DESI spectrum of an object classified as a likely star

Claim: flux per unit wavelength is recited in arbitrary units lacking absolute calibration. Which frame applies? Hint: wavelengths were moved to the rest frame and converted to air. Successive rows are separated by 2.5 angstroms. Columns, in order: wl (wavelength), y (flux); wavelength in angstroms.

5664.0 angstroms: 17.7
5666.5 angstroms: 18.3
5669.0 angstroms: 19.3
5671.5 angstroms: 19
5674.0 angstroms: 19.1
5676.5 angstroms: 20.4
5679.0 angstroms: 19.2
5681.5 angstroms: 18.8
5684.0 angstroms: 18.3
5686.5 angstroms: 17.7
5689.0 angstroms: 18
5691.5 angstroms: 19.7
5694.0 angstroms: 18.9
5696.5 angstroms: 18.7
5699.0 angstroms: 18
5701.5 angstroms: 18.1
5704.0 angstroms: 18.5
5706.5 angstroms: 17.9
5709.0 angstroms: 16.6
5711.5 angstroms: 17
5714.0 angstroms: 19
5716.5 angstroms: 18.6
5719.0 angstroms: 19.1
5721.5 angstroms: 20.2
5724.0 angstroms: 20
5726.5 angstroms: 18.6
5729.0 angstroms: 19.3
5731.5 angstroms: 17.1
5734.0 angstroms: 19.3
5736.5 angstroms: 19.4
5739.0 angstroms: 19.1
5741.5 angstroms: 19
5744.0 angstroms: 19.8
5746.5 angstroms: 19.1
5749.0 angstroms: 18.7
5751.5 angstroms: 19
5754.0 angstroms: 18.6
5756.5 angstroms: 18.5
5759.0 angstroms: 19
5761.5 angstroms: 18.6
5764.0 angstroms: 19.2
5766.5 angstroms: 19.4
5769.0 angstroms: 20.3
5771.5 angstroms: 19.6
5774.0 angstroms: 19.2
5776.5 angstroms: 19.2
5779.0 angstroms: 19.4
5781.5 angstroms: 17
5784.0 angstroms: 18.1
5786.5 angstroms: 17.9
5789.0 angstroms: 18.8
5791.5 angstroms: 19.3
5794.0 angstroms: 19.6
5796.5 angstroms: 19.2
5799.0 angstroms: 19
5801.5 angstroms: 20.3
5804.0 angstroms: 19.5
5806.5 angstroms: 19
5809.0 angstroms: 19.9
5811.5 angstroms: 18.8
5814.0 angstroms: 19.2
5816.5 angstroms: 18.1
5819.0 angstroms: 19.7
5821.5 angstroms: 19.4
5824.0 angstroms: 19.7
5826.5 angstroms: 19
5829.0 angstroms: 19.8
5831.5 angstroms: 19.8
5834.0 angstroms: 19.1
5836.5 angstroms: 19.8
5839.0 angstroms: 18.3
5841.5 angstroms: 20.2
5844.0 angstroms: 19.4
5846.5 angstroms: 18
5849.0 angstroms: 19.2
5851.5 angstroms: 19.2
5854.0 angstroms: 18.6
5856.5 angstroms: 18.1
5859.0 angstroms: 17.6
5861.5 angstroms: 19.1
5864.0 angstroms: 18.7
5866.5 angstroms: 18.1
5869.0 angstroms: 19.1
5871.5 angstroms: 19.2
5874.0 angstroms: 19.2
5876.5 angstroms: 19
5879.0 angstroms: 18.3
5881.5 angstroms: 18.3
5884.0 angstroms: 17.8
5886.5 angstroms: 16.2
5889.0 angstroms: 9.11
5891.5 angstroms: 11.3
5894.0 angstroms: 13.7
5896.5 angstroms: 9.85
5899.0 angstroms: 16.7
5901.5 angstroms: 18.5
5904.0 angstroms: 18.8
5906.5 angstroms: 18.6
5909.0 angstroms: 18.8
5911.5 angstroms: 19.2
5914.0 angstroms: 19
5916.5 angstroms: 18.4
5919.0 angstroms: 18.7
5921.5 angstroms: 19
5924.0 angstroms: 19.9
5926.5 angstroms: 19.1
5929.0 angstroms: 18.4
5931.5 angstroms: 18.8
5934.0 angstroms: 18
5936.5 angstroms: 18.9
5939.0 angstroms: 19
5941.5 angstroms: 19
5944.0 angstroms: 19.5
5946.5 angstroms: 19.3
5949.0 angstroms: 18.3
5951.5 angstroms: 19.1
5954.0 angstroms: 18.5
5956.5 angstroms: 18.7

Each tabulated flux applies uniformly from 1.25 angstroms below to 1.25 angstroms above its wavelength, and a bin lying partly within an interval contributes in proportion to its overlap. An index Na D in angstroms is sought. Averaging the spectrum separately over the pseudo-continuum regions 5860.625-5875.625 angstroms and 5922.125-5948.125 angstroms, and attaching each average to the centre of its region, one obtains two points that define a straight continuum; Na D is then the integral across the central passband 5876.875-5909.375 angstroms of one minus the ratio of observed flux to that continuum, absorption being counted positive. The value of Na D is 5.3 angstroms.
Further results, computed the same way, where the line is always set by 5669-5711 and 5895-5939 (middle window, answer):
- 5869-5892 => 1.8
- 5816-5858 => -2.0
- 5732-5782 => -1.7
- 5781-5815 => -1.2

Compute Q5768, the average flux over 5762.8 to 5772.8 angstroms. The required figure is 19.6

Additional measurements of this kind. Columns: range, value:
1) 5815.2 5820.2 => 18.9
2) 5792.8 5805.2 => 19.5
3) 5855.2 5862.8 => 18.3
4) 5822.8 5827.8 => 19.4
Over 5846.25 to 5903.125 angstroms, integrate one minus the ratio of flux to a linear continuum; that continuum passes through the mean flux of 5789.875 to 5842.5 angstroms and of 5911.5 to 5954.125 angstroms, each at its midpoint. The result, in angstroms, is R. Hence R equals 6.1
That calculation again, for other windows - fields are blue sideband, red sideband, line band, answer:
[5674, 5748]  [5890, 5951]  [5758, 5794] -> -0.9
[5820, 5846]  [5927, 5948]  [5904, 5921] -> 0.2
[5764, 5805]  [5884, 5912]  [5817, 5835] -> -1.7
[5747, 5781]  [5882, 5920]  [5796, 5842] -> -3.5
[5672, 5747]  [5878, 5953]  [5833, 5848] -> -0.9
